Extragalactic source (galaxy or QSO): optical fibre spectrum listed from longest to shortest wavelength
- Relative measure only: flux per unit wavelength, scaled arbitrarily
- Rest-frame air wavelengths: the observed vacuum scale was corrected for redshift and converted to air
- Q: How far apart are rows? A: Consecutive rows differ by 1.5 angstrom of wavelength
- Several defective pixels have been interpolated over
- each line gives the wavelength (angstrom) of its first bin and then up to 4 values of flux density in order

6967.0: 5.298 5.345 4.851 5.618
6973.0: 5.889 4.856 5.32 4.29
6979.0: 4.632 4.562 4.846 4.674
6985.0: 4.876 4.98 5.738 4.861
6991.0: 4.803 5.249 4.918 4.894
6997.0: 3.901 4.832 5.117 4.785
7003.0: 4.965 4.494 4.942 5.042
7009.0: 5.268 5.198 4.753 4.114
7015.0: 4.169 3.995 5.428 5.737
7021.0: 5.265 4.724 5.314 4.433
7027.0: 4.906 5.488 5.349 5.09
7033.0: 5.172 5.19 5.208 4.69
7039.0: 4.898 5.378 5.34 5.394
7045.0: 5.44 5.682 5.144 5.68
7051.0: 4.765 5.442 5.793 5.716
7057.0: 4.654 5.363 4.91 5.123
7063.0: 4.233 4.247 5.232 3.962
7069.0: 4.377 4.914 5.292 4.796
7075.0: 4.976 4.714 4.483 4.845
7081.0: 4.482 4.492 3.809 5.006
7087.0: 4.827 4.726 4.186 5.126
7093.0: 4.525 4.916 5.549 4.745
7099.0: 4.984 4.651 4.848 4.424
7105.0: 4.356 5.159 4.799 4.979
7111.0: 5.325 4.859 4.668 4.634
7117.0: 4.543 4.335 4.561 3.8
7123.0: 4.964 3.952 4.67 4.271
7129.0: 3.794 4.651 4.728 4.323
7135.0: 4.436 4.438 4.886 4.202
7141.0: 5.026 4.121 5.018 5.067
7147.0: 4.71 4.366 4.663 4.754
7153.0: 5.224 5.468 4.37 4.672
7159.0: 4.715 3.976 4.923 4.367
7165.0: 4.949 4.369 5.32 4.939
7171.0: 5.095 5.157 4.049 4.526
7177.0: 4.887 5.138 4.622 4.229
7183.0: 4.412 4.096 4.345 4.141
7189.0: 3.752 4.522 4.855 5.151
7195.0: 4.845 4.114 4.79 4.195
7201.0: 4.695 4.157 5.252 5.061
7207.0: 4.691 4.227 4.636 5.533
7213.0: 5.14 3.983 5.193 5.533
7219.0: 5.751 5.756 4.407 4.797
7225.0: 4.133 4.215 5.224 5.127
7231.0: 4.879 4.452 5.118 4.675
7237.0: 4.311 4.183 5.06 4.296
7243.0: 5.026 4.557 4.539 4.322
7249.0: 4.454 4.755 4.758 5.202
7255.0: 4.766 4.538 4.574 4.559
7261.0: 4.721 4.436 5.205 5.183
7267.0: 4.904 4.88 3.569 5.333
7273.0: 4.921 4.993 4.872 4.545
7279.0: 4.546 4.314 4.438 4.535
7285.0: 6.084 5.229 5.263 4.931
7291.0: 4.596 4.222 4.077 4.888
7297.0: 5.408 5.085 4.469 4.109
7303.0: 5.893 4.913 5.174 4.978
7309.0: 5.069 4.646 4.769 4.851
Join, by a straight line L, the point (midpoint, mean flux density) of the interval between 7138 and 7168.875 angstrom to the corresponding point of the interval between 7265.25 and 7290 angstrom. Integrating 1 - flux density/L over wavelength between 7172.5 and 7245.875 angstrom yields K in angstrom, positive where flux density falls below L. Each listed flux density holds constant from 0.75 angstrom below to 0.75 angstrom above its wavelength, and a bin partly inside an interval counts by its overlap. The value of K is 1.4 angstrom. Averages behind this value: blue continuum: 4.72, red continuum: 4.85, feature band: 4.69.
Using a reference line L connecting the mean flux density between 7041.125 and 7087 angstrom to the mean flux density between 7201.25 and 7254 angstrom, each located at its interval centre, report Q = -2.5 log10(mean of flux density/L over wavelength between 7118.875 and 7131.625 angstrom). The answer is 0.13 mag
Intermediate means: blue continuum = 4.94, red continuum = 4.78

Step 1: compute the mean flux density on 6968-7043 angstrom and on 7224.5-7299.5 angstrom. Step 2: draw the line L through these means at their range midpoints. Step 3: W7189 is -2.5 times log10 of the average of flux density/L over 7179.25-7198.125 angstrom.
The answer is 0.085 mag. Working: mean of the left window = 4.97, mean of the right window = 4.74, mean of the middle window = 4.44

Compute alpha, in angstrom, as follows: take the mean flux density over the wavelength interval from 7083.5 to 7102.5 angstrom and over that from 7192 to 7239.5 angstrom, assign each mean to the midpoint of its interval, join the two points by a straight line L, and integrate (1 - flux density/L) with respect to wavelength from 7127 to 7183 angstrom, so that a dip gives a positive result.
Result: 1.4 angstrom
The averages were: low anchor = 4.77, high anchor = 4.78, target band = 4.66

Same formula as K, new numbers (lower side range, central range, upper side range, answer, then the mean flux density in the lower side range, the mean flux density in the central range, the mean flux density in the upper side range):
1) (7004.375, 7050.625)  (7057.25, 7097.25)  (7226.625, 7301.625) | 2.1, 5.07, 4.73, 4.74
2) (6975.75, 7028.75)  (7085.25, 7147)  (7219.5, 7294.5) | 1.9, 4.87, 4.66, 4.74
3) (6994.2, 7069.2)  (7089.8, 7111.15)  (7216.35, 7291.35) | 0.4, 4.99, 4.84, 4.79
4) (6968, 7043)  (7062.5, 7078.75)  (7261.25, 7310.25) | 0.9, 4.97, 4.66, 4.84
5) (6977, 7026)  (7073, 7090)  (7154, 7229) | 0.6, 4.85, 4.63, 4.71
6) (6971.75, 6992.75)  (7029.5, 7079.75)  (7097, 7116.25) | -1.7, 4.98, 5.04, 4.8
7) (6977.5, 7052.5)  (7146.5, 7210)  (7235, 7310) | 2.7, 4.98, 4.64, 4.77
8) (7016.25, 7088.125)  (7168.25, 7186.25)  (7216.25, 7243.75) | 0.9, 4.99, 4.65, 4.84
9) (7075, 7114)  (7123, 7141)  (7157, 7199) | 0.9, 4.76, 4.45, 4.6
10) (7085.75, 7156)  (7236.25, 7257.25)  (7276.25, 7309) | 0.8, 4.68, 4.63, 4.85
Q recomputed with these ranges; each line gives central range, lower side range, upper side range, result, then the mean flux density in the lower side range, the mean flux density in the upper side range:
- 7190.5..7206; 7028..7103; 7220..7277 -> 0.02 mag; 4.95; 4.72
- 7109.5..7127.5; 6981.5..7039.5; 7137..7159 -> 0.05 mag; 4.93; 4.75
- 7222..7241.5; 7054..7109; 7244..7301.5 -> 0.02 mag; 4.78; 4.75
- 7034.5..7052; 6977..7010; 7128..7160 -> -0.10 mag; 4.86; 4.64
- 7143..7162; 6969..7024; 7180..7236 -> 0.00 mag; 4.91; 4.7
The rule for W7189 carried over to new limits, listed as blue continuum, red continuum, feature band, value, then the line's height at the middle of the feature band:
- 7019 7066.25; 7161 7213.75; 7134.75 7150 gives 0.041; 4.81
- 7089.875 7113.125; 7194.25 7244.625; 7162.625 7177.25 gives 0.010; 4.81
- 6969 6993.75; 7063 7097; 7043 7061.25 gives -0.117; 4.78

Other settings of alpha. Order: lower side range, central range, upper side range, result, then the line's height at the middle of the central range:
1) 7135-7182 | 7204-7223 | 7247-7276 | -1.07 angstrom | 4.73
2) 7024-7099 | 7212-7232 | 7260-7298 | -0.38 angstrom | 4.84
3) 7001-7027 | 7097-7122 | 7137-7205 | 0.20 angstrom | 4.73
